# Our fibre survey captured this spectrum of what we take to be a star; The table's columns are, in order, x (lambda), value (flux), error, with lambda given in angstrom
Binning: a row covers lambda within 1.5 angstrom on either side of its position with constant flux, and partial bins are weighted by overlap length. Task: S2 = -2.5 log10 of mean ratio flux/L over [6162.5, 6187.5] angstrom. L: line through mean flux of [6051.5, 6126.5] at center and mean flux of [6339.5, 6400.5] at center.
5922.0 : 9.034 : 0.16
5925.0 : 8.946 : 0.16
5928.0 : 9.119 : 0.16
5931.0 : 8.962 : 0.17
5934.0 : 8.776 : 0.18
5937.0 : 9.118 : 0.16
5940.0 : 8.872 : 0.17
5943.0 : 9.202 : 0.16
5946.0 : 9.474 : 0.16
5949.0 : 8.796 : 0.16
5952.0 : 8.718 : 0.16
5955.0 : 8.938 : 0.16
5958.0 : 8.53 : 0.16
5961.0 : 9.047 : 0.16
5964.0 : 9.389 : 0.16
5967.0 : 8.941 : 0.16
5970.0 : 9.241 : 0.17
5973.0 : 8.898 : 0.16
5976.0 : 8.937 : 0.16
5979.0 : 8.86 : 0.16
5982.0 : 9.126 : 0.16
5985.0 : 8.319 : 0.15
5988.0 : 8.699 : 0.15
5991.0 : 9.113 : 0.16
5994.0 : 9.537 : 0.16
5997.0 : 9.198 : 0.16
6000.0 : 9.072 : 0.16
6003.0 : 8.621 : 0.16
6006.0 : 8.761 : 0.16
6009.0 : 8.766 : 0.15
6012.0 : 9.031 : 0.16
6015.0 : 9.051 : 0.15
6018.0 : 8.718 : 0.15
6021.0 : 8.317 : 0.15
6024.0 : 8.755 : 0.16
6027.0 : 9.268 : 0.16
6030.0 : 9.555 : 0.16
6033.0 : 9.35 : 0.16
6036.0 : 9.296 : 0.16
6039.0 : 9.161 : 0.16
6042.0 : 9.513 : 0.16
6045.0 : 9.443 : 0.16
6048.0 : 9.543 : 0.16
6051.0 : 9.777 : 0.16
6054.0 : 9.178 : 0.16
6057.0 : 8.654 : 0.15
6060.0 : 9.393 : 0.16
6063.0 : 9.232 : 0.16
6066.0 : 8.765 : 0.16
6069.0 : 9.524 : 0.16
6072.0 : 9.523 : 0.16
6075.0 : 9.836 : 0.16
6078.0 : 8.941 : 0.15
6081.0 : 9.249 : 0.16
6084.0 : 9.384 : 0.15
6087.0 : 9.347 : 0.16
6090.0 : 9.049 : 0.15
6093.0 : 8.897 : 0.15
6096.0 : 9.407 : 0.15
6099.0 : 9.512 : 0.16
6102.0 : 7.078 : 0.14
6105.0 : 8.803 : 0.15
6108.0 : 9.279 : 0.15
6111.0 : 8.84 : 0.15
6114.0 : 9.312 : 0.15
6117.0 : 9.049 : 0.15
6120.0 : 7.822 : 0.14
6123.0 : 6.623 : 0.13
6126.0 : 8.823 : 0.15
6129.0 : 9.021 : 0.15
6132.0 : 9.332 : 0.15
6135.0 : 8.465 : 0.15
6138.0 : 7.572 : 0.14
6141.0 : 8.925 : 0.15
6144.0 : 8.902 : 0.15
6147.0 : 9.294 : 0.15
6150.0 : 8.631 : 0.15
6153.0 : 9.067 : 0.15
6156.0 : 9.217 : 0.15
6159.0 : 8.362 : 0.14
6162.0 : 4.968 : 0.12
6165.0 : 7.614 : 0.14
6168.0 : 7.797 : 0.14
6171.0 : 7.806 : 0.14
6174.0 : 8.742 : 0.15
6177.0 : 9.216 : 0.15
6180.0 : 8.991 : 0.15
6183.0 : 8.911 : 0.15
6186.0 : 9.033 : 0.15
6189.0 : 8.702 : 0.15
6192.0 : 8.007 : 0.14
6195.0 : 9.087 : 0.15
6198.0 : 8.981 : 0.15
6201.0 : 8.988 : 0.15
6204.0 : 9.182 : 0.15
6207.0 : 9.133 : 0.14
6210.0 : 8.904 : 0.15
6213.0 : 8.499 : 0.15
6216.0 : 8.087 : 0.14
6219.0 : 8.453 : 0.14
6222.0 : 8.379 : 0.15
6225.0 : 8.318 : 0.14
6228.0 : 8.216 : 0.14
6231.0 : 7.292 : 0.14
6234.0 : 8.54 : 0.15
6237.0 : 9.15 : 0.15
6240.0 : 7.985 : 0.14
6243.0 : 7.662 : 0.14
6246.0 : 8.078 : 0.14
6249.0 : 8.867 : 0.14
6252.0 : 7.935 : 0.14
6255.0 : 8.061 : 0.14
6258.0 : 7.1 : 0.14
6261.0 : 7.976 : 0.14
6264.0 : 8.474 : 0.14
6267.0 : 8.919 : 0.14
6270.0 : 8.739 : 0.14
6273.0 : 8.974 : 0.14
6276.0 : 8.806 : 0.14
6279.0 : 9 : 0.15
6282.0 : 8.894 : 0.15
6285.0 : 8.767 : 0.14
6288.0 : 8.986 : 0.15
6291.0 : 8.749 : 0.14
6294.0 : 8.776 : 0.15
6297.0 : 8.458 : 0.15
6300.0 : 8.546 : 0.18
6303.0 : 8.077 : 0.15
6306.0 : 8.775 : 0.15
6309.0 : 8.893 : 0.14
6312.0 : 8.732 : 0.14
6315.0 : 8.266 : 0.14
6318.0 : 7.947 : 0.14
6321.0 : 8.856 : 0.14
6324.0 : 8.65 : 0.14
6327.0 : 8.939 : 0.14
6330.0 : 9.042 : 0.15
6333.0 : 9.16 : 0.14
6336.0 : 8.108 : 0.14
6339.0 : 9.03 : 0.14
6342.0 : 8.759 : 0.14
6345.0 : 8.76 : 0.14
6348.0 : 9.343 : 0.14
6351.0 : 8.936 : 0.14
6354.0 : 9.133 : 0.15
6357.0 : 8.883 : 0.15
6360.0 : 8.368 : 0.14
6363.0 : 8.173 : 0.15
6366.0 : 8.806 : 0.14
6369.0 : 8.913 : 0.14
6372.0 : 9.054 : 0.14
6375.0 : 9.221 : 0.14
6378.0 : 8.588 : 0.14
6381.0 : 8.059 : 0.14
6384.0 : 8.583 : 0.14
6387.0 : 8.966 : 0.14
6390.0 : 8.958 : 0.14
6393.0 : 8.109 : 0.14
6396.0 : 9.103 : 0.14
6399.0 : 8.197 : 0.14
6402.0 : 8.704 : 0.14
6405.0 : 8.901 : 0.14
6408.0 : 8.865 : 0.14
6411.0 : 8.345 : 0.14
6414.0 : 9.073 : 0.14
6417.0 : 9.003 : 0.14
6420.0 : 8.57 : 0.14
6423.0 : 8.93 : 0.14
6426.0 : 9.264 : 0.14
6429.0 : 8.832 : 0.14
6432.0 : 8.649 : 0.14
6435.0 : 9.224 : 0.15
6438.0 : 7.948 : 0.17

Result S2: 0.07 mag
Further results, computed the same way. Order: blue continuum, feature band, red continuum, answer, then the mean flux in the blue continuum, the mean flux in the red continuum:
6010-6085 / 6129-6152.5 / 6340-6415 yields 0.04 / 9.21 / 8.75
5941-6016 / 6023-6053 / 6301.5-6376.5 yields -0.05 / 8.97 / 8.75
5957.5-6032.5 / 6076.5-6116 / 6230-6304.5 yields -0.03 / 8.96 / 8.44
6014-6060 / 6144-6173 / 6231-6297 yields 0.09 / 9.18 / 8.47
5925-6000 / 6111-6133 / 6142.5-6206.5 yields 0.01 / 8.99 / 8.56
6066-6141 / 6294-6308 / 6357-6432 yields 0.03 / 8.86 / 8.73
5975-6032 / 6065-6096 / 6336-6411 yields -0.04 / 8.94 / 8.75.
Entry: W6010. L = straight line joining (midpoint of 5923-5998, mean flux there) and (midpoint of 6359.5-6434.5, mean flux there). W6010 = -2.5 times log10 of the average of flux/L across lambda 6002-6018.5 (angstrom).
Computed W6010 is 0.02 mag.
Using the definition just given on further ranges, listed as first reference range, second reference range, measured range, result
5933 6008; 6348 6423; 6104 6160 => 0.02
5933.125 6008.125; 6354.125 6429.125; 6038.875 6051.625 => -0.07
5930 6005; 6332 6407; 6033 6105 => -0.03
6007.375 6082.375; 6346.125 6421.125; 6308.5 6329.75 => 0.03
